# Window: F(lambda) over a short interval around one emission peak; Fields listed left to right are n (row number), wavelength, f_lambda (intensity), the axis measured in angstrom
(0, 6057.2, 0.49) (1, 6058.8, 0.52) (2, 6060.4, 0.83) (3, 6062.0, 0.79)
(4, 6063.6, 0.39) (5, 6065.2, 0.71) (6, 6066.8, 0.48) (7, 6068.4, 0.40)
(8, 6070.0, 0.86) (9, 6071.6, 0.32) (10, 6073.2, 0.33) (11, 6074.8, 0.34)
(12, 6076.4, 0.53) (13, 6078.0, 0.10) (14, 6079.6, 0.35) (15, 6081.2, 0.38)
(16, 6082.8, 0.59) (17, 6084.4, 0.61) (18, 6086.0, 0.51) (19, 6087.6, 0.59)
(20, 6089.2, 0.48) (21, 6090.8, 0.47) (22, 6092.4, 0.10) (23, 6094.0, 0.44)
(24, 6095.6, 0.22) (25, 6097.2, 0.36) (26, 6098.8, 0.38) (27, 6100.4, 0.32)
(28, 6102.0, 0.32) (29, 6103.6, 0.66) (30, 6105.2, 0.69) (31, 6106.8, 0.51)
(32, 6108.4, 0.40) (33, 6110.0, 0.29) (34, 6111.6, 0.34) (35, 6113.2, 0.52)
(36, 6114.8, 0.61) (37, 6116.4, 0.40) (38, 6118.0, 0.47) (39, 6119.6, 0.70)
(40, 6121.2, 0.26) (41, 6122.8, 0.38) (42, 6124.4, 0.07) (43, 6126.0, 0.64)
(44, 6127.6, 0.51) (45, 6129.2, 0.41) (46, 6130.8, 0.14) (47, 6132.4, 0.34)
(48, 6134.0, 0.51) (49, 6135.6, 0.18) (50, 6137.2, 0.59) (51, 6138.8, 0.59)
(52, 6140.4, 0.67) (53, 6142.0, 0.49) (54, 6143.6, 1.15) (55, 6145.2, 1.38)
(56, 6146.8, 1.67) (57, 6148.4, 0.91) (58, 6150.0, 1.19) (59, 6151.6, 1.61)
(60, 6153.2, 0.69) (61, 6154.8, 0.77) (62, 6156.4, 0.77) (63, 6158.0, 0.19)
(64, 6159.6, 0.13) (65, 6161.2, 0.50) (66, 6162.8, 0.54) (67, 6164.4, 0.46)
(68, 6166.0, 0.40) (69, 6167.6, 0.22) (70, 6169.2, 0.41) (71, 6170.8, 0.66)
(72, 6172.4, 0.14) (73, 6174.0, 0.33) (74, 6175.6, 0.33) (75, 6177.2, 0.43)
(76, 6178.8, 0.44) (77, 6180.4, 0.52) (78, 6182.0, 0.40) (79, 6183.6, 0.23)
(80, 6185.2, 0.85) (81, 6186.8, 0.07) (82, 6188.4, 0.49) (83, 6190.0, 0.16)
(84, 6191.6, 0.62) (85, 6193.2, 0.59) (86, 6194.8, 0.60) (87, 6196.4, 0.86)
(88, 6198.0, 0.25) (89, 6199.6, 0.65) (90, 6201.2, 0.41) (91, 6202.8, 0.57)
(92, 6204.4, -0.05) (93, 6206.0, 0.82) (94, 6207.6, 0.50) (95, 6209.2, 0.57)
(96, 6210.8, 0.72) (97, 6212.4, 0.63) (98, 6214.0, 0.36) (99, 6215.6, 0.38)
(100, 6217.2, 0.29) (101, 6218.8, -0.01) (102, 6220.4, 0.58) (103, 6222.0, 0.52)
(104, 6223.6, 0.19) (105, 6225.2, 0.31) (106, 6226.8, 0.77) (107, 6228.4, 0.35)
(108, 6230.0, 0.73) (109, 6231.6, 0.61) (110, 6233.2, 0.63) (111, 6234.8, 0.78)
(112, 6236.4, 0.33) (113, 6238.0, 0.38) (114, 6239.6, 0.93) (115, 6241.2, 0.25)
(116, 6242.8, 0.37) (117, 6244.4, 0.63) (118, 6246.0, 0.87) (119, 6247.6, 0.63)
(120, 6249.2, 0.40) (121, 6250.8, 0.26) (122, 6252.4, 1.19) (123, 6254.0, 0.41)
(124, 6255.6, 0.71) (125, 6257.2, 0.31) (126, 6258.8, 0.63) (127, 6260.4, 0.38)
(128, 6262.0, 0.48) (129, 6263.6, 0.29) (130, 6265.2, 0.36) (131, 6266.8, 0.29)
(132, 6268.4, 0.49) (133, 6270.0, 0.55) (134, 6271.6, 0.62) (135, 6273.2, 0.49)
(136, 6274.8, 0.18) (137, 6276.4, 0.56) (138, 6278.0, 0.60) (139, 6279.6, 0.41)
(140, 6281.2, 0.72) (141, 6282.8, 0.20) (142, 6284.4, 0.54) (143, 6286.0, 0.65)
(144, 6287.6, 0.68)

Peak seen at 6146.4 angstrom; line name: [O II] 3727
